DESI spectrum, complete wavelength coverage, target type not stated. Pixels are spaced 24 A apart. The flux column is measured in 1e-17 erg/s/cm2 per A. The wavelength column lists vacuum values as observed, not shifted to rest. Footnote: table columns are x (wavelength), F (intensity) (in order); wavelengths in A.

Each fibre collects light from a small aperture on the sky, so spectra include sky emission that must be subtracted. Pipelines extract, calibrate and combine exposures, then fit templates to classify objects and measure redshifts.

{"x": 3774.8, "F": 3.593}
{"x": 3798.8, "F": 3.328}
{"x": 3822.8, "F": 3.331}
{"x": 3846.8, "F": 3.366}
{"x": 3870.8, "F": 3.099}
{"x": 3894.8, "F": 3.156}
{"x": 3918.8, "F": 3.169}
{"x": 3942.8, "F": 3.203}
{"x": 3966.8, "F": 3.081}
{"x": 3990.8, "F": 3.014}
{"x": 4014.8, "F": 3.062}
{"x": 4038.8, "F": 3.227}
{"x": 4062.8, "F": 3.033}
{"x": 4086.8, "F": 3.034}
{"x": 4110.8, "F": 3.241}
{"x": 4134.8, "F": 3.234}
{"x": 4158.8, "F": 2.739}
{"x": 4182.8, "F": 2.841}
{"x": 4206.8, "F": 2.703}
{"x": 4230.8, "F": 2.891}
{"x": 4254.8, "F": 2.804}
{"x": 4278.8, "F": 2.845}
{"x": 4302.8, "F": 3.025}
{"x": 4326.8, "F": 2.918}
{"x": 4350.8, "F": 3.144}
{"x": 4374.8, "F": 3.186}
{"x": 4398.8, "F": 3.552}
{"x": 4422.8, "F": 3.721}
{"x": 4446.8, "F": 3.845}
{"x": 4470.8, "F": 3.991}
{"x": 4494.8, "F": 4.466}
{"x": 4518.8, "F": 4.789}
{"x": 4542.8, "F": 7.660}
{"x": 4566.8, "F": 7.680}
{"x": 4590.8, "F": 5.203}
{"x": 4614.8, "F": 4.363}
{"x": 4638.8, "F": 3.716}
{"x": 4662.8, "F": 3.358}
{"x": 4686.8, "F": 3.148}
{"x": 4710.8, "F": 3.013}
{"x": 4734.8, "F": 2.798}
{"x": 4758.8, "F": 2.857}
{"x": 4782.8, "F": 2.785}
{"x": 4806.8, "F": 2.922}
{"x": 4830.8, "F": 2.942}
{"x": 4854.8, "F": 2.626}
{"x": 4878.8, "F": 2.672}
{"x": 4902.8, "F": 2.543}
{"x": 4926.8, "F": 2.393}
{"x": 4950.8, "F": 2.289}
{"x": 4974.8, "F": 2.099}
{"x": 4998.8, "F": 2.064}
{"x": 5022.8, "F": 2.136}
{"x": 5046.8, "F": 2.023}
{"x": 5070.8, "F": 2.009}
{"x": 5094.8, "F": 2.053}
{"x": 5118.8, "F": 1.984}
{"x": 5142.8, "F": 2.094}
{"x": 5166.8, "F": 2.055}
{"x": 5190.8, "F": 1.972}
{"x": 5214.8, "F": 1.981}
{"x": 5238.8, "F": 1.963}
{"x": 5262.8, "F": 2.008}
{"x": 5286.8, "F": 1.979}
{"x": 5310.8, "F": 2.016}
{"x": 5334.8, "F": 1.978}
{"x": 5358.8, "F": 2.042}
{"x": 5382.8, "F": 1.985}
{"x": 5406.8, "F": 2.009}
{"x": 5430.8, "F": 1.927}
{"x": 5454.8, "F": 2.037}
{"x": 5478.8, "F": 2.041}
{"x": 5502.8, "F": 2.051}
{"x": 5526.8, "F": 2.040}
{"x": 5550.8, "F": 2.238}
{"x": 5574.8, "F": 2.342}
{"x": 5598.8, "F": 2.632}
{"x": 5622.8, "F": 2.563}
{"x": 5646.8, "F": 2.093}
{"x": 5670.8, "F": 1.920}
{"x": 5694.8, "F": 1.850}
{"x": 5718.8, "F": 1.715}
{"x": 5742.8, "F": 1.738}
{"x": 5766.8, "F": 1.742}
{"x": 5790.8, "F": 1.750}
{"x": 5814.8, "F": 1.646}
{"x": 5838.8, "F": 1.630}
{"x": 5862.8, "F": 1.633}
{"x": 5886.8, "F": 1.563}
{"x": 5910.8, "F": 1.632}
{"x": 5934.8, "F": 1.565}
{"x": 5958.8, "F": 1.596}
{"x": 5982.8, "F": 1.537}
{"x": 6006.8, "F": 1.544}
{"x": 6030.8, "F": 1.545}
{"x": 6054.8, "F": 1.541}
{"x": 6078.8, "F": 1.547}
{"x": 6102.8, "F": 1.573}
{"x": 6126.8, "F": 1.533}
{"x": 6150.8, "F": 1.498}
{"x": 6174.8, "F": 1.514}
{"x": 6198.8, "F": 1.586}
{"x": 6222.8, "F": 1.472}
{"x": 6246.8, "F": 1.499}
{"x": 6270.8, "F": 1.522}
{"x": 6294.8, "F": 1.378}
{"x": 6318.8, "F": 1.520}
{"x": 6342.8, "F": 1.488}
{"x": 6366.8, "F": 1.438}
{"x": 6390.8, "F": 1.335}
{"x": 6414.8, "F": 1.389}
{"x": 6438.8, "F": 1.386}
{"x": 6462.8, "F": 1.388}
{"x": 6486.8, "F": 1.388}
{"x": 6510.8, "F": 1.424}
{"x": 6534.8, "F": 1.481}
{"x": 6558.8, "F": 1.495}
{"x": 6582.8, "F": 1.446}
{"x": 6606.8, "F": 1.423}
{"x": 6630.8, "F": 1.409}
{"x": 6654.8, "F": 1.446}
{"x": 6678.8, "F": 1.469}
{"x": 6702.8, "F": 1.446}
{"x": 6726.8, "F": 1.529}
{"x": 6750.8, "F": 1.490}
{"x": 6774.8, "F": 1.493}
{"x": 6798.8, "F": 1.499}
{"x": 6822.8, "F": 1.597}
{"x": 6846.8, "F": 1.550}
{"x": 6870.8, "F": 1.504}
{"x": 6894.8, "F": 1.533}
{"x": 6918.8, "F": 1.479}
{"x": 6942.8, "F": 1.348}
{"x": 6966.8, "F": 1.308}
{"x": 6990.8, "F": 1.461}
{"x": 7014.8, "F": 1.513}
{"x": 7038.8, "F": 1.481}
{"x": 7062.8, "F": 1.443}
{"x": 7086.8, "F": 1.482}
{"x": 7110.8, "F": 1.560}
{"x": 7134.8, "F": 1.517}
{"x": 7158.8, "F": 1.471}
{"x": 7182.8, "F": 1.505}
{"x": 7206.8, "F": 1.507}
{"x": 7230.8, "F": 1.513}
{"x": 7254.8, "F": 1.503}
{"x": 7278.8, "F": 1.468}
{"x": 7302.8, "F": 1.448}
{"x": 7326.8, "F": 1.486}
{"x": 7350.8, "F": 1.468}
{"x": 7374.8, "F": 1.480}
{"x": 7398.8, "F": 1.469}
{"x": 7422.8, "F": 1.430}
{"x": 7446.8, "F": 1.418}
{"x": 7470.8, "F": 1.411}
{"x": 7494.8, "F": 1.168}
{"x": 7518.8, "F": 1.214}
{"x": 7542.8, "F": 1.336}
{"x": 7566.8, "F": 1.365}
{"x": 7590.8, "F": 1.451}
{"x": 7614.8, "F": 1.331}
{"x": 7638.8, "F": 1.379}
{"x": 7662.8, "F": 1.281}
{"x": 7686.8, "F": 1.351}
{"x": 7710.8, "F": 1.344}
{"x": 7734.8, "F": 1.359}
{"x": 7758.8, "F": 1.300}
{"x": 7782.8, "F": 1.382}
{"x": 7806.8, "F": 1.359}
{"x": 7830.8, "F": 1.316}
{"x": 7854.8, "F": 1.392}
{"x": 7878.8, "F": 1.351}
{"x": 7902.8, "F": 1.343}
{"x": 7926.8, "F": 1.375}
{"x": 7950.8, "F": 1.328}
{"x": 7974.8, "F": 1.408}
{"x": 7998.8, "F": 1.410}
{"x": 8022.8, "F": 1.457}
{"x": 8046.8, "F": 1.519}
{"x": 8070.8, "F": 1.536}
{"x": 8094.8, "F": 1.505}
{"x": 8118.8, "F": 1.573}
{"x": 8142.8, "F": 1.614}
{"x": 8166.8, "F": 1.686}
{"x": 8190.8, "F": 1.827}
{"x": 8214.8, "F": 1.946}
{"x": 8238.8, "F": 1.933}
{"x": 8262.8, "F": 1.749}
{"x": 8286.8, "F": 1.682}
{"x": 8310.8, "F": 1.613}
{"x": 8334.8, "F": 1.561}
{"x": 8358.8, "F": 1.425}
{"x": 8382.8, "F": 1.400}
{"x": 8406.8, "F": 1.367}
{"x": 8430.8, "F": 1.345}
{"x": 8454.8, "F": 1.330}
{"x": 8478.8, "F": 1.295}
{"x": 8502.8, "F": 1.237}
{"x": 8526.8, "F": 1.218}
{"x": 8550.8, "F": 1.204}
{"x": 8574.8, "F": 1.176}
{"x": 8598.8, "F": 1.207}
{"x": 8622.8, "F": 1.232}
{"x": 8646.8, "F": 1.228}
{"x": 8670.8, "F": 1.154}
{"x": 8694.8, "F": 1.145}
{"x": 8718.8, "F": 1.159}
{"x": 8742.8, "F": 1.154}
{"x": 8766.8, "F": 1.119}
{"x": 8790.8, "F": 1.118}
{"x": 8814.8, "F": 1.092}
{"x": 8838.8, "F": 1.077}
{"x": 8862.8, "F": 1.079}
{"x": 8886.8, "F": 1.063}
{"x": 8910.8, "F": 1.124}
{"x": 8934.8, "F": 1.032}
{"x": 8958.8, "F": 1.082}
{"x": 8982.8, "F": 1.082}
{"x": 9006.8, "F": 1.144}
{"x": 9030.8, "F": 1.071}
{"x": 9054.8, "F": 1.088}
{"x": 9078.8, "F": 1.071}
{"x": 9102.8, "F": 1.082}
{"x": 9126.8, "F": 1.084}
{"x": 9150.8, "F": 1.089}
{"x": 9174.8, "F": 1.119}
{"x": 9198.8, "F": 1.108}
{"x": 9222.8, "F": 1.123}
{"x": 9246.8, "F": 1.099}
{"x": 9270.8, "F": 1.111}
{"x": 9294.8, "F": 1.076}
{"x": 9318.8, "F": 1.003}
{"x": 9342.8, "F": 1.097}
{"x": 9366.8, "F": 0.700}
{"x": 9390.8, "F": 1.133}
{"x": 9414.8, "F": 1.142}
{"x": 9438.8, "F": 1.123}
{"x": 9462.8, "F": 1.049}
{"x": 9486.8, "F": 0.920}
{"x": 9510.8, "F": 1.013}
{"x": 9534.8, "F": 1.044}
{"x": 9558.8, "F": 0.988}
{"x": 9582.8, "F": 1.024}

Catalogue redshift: 1.942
